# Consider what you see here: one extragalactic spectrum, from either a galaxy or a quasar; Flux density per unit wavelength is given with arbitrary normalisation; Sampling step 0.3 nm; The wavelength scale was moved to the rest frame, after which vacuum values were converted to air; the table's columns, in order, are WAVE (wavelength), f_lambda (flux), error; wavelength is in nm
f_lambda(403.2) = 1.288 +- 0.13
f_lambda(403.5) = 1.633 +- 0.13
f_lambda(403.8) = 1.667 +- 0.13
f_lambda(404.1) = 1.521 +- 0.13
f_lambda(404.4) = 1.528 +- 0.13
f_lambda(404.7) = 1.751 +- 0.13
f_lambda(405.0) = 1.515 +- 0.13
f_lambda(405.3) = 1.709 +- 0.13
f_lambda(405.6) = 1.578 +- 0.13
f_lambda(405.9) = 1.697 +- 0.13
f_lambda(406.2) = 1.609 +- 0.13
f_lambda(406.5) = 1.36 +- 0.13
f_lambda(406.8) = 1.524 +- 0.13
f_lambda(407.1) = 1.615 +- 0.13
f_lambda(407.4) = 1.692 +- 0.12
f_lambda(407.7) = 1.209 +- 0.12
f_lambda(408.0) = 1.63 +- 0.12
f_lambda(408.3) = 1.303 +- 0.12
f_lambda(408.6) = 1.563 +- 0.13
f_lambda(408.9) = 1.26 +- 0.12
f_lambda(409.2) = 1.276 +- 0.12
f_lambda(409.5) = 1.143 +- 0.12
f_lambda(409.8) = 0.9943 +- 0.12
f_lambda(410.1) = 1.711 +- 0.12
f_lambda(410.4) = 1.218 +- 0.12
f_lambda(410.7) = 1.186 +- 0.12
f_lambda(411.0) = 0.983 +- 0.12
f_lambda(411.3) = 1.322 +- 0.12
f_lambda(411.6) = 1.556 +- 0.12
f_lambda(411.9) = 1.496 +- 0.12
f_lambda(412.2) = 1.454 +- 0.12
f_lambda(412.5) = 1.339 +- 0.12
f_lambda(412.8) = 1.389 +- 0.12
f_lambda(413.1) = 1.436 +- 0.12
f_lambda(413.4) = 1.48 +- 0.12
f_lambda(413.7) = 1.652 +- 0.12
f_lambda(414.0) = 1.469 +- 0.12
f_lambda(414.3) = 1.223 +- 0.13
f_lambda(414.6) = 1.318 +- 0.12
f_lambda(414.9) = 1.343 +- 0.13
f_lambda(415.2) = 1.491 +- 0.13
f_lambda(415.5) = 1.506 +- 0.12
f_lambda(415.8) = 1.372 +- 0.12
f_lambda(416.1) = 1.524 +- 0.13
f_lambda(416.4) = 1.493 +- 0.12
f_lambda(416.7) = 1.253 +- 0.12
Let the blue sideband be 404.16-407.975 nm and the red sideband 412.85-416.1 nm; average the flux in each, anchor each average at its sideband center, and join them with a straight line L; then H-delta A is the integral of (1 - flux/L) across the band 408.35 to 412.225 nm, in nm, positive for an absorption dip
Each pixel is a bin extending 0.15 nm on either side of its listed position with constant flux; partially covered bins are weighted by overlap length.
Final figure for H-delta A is 0.47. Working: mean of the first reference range 1.57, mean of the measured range 1.32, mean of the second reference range 1.43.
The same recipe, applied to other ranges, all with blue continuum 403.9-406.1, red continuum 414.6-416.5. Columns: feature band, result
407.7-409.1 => 0.14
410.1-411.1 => 0.20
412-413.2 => 0.07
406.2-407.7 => 0.06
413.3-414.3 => -0.01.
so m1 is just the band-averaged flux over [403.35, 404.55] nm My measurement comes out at 1.59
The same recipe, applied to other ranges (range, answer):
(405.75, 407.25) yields 1.56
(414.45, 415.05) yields 1.33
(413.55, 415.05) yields 1.4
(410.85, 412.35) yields 1.36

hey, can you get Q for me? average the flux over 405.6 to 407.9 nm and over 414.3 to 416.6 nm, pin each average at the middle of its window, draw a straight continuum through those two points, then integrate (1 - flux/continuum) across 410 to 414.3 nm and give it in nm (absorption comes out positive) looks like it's 0.190 nm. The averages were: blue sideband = 1.53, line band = 1.4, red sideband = 1.42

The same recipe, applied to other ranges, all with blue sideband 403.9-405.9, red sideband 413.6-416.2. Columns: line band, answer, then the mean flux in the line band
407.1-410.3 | 0.320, 1.39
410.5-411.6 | 0.204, 1.22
